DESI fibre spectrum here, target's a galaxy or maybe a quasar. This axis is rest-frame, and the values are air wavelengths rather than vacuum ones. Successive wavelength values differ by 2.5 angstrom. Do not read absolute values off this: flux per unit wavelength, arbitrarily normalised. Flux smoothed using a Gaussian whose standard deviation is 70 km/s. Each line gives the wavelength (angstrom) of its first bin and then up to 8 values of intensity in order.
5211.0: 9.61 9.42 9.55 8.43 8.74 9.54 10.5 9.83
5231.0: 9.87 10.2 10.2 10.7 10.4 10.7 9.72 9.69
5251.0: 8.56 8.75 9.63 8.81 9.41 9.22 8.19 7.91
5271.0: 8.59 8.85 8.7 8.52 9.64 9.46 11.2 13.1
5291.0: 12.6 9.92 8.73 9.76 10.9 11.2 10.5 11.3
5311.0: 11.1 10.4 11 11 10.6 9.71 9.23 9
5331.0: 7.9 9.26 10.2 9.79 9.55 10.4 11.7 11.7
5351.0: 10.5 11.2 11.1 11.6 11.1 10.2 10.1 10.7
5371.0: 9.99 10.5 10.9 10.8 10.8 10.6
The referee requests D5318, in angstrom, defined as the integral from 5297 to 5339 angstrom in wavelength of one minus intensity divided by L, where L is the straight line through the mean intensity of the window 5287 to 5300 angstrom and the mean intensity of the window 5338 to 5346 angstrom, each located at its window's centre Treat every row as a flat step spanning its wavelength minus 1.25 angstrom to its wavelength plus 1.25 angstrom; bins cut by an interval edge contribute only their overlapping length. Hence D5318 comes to 1.4 angstrom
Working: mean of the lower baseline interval 10.8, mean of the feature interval 10.2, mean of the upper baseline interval 10.2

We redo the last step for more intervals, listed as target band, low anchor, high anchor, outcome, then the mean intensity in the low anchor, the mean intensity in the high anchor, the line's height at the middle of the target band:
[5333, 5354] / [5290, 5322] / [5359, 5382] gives 0.3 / 10.7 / 10.6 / 10.6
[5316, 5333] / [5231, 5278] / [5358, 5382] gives 0.8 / 9.35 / 10.6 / 10.1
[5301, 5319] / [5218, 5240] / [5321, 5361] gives -1.4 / 9.83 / 10.2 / 10.1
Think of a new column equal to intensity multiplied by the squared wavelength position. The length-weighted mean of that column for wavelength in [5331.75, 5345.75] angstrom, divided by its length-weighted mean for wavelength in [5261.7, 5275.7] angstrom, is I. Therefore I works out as 1.2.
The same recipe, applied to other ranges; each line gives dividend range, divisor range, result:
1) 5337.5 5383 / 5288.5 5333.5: 1.06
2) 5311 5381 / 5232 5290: 1.12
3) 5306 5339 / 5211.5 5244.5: 1.06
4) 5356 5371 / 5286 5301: 1.01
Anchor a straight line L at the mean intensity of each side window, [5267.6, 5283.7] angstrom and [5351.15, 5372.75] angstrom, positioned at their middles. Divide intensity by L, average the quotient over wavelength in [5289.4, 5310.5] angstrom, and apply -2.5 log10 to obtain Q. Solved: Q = -0.15 mag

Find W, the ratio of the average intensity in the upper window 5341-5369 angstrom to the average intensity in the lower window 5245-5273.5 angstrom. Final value 1.22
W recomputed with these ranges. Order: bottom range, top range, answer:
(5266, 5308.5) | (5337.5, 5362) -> 1.09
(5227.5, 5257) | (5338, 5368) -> 1.09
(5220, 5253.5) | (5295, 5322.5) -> 1.07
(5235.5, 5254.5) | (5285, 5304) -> 1.11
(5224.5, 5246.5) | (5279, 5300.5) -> 1.02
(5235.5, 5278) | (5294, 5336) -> 1.09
